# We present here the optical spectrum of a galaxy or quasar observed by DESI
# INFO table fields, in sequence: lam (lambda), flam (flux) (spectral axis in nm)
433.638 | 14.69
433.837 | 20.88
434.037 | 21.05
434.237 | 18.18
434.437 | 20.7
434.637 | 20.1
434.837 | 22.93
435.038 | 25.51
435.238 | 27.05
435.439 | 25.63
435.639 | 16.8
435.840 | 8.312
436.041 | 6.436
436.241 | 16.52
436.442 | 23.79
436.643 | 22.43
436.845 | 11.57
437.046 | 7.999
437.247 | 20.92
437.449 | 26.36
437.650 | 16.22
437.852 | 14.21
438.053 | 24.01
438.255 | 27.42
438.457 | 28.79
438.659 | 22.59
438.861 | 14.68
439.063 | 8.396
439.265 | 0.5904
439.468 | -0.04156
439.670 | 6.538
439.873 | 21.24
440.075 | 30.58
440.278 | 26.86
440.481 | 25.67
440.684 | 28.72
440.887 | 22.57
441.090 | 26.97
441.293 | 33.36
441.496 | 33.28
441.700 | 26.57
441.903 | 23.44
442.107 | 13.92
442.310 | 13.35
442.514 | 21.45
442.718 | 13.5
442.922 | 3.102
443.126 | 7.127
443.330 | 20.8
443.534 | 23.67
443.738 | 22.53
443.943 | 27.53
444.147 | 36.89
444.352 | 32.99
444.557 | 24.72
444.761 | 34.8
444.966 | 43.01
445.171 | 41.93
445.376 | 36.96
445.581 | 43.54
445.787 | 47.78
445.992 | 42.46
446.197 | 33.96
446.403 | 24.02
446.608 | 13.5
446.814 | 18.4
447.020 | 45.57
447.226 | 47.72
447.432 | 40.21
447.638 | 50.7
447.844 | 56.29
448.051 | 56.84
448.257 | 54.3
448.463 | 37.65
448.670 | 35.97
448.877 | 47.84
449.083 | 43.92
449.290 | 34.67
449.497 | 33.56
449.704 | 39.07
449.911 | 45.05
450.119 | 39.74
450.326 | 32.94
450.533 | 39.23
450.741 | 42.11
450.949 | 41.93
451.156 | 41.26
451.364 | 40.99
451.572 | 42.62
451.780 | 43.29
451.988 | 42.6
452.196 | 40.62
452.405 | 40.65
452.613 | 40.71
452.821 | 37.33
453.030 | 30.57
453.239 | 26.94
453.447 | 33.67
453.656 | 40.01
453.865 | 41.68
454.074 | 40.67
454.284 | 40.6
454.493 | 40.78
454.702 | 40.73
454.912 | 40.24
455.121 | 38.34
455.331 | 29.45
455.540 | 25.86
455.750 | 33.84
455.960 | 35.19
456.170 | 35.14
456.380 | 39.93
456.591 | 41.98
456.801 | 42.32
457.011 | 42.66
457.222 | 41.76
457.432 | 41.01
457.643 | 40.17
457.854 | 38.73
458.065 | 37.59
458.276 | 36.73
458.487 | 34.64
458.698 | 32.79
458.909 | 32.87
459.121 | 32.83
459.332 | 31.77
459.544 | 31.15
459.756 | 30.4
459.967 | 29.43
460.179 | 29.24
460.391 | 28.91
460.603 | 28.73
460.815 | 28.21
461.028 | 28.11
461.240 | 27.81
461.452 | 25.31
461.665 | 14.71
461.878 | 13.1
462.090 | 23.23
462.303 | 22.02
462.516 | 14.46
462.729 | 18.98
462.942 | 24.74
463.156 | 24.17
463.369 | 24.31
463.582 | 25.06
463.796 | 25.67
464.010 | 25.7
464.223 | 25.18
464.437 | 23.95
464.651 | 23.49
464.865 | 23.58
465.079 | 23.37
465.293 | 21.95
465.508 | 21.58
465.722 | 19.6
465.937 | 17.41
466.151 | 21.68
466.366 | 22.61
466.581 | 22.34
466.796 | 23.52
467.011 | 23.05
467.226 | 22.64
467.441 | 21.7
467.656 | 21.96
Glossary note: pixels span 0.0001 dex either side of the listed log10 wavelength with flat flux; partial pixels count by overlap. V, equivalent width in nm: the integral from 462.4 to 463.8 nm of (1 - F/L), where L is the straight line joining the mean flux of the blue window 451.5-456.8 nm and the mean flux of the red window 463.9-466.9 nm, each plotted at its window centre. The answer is 0.18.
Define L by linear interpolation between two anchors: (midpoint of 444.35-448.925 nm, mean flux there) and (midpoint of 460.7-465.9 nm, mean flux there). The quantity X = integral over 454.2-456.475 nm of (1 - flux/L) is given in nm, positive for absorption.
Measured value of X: -0.40 nm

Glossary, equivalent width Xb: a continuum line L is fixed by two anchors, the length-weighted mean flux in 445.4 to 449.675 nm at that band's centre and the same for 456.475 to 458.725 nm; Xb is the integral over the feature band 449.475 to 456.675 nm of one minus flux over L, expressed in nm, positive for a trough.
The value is 0.272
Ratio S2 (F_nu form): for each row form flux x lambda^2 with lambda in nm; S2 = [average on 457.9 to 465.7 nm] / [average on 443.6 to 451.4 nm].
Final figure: 0.7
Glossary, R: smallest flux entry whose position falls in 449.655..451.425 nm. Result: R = 32.94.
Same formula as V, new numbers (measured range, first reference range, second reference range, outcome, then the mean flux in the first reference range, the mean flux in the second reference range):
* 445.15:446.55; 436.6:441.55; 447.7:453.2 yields -0.22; 19.9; 41.5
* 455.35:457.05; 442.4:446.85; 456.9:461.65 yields -0.25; 28.1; 32.9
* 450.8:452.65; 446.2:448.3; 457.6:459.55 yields -0.18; 40.1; 34.9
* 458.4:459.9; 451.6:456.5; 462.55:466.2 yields -0.10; 37.4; 22.8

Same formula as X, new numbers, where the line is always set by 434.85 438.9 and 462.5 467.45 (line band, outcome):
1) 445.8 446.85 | -0.42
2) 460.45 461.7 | -0.22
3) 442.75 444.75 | -0.21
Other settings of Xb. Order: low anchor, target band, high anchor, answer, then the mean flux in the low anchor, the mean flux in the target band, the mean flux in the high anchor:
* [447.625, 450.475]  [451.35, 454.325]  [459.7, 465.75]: -0.07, 43.2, 38.8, 24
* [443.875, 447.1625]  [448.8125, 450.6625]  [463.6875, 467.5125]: -0.43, 34.5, 39.4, 22.7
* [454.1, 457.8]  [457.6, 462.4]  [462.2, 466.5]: 0.25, 38.3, 29.4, 22.5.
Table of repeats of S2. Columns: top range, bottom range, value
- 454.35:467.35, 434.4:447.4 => 1.33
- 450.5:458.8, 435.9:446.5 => 1.75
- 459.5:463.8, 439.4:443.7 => 1.32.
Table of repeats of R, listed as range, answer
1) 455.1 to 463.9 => 13.1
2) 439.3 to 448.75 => -0.04156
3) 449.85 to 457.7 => 25.86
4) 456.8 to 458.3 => 36.73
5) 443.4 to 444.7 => 22.53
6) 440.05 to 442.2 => 13.92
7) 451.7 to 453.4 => 26.94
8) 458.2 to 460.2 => 29.24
